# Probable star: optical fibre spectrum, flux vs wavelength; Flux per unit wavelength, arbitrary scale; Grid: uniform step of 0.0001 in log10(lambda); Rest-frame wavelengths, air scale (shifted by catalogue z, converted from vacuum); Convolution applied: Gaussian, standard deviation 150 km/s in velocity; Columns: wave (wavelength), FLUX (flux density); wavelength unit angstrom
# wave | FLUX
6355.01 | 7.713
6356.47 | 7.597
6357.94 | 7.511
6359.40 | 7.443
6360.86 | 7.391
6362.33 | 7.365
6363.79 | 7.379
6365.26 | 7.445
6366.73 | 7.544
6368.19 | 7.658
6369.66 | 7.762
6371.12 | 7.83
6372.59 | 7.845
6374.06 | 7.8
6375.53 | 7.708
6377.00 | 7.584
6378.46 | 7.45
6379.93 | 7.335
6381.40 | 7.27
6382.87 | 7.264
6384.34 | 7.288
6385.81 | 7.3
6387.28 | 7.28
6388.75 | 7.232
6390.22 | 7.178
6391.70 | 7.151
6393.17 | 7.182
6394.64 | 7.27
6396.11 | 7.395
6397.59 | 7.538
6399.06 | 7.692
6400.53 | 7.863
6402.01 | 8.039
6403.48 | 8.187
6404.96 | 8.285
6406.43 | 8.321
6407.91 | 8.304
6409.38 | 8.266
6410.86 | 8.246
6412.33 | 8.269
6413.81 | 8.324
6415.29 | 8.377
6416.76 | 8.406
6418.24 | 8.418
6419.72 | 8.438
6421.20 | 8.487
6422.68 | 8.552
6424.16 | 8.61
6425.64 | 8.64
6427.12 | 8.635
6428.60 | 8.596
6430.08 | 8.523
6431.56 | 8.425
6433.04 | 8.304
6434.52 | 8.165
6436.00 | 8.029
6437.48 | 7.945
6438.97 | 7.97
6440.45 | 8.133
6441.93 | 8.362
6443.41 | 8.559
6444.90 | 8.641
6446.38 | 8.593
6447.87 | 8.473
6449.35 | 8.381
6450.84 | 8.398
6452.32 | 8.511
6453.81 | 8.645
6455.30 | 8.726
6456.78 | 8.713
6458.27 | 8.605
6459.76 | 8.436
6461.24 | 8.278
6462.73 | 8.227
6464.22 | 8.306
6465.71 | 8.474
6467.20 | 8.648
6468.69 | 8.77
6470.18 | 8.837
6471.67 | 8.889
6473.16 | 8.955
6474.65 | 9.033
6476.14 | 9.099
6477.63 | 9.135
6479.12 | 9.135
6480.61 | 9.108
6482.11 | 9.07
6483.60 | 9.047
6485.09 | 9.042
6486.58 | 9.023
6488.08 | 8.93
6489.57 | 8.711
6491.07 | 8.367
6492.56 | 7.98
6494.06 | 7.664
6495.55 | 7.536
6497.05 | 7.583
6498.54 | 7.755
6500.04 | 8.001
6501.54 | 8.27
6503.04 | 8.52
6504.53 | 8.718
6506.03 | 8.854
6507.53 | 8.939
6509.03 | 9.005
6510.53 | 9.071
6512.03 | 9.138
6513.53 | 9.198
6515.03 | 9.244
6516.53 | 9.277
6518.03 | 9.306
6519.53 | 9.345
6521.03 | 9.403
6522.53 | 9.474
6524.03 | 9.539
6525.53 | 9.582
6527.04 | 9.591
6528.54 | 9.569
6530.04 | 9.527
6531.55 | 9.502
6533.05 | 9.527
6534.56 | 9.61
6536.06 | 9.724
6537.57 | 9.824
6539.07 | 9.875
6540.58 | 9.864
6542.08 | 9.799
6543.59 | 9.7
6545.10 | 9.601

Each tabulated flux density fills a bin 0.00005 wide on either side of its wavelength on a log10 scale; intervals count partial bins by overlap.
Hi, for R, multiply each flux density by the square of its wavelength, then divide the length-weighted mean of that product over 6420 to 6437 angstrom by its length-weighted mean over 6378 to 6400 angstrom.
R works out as 1.17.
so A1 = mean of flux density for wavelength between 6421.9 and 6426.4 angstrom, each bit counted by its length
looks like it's 8.59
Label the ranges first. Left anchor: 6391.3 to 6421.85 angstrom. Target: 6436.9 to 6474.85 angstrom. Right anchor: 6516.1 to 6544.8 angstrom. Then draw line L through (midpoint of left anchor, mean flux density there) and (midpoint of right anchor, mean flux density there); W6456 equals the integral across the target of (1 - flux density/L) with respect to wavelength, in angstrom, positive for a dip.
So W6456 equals 0.6 angstrom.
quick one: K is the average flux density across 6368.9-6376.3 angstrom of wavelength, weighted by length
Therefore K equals 7.78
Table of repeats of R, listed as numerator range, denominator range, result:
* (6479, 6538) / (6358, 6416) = 1.21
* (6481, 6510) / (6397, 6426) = 1.05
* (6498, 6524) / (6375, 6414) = 1.21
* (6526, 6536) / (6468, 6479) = 1.08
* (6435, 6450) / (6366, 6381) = 1.11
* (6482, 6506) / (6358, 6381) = 1.15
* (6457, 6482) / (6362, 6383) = 1.19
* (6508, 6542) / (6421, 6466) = 1.15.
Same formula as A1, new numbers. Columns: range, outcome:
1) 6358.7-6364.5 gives 7.4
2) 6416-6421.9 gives 8.44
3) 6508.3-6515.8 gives 9.13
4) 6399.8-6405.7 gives 8.09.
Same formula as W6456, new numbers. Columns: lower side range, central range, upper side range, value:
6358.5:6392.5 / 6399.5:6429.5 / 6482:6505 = -2.3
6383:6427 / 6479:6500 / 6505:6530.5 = 1.1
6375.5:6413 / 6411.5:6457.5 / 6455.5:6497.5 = -1.7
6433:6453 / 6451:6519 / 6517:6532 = 1.7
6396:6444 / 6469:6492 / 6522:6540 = 0.1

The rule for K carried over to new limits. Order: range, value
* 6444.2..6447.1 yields 8.63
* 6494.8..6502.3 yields 7.83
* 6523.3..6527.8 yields 9.57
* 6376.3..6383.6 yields 7.39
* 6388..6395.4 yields 7.2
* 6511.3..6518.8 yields 9.24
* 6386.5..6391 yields 7.22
